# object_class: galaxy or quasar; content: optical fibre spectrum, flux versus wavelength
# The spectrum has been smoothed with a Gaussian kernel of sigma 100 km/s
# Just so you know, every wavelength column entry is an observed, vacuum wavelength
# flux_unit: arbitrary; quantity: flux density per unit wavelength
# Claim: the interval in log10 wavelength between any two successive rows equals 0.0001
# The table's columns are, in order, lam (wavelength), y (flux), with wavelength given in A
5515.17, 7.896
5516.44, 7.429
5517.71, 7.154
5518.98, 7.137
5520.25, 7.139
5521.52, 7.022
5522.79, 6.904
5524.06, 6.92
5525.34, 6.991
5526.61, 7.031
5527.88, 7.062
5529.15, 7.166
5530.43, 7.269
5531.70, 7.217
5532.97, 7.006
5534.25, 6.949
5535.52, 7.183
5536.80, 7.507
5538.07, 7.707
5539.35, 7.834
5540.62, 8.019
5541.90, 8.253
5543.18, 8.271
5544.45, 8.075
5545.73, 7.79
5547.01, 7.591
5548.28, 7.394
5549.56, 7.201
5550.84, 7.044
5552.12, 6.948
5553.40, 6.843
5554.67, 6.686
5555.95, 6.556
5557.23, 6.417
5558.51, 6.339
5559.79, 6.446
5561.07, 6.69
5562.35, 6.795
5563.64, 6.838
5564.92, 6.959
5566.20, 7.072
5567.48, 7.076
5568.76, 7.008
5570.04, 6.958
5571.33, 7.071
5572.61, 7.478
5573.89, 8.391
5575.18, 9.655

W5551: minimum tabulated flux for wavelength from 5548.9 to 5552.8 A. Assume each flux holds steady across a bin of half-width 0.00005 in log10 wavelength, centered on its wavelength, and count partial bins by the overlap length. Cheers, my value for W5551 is 6.948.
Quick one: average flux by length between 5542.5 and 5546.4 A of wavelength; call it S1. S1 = 8.04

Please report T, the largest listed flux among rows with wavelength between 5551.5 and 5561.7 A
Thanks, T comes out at 6.948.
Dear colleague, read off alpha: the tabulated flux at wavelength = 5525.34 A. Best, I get 6.991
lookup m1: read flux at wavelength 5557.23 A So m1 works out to 6.417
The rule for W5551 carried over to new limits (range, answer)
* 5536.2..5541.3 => 7.507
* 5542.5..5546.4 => 7.79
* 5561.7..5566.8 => 6.795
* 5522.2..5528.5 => 6.904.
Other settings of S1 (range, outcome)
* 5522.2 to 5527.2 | 6.96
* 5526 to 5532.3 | 7.15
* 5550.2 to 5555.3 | 6.89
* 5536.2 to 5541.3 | 7.78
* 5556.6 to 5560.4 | 6.4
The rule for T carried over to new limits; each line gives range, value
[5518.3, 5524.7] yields 7.139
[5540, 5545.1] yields 8.271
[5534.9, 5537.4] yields 7.507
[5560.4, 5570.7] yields 7.076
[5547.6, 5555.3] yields 7.394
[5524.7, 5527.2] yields 7.031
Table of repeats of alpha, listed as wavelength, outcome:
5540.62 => 8.019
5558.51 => 6.339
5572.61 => 7.478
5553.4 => 6.843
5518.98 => 7.137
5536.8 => 7.507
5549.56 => 7.201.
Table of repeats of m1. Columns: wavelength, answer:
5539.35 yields 7.834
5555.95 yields 6.556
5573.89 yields 8.391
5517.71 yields 7.154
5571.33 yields 7.071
